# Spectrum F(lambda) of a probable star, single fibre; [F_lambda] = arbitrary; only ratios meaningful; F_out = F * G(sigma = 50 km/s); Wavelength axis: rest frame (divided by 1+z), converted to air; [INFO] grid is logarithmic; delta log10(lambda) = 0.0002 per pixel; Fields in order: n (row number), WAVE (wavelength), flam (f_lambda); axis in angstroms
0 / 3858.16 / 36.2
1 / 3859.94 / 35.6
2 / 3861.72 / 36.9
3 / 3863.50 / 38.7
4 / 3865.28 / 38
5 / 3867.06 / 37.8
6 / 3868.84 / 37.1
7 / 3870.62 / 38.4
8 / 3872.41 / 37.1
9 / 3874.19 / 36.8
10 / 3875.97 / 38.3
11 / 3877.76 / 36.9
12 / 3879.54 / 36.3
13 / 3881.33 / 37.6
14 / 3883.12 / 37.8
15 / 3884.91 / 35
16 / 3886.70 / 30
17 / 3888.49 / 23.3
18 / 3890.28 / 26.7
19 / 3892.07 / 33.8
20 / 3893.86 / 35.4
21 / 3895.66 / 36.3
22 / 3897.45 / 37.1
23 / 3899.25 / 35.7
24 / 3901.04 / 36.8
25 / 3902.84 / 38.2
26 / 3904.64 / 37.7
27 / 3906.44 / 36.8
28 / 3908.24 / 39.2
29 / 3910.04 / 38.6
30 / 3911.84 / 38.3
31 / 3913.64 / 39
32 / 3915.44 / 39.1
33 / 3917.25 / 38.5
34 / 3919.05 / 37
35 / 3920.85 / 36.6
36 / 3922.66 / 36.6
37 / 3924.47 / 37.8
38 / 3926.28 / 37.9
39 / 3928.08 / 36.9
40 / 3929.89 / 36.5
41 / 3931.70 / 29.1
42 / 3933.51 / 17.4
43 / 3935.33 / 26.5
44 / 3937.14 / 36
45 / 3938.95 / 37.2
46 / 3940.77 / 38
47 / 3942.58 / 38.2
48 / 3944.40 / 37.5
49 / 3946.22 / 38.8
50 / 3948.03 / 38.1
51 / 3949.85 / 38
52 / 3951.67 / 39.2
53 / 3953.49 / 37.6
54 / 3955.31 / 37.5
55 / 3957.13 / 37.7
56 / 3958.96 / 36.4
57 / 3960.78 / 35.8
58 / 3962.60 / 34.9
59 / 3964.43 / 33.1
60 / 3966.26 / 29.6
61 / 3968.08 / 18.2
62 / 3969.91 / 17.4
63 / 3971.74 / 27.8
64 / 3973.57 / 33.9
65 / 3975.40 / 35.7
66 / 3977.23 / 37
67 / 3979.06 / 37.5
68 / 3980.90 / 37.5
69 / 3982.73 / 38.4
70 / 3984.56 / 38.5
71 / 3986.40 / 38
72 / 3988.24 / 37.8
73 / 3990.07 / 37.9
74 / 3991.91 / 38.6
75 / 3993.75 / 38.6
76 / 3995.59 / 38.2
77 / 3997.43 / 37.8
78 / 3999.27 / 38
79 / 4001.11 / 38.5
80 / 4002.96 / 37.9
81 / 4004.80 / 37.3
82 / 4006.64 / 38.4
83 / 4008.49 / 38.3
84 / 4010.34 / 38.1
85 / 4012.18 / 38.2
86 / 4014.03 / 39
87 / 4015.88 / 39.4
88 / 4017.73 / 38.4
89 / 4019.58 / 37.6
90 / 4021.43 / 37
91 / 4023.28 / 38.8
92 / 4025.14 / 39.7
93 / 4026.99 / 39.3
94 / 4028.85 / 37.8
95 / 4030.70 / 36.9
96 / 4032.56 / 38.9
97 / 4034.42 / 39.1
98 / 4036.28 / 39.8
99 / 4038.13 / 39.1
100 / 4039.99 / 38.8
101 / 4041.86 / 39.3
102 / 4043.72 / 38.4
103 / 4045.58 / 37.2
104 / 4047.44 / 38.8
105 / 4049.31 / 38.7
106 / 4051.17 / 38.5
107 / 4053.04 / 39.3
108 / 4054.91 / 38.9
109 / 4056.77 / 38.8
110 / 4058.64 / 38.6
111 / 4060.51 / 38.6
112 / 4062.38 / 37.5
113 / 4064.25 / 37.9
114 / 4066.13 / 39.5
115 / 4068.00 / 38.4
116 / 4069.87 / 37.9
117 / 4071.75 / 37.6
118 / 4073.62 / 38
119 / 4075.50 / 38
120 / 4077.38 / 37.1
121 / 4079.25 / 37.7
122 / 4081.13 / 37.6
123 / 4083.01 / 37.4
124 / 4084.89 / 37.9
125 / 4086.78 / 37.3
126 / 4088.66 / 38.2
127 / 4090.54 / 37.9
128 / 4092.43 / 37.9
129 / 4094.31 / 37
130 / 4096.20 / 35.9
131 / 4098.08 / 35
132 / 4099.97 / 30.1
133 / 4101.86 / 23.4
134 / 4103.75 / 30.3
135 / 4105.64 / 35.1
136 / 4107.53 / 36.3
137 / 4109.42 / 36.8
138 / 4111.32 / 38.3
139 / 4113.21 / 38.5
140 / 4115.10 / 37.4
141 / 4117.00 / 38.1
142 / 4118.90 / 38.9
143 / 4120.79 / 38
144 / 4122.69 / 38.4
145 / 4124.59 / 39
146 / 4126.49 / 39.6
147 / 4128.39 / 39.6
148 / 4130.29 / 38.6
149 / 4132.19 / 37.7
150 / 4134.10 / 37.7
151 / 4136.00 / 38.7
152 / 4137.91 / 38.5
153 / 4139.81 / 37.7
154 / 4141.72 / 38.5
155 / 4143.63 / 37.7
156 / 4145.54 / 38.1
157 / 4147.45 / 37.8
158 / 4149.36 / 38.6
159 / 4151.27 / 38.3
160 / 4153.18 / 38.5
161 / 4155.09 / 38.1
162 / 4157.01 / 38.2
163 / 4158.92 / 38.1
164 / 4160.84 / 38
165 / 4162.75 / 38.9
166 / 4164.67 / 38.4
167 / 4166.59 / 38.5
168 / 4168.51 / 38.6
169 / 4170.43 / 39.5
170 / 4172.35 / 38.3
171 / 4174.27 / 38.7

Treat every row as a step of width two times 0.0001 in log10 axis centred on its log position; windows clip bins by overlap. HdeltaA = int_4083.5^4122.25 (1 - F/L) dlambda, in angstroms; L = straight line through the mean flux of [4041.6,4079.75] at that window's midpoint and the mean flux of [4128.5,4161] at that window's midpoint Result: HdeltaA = 2.32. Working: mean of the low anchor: 38.3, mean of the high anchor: 38.2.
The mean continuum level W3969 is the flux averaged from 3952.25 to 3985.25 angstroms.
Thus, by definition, 33.6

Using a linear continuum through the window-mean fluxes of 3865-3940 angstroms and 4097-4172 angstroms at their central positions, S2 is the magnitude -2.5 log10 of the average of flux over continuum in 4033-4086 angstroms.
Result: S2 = -0.05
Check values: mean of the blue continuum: 35.5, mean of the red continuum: 37.3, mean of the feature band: 38.4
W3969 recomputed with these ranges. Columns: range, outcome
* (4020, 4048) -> 38.6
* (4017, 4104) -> 37.5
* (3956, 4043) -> 36.6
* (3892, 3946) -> 36.1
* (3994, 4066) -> 38.5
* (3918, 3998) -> 35.1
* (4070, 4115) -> 36.1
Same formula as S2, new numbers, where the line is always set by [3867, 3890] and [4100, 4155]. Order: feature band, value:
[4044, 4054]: -0.06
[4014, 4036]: -0.06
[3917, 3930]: -0.05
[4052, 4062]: -0.06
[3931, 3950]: 0.05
